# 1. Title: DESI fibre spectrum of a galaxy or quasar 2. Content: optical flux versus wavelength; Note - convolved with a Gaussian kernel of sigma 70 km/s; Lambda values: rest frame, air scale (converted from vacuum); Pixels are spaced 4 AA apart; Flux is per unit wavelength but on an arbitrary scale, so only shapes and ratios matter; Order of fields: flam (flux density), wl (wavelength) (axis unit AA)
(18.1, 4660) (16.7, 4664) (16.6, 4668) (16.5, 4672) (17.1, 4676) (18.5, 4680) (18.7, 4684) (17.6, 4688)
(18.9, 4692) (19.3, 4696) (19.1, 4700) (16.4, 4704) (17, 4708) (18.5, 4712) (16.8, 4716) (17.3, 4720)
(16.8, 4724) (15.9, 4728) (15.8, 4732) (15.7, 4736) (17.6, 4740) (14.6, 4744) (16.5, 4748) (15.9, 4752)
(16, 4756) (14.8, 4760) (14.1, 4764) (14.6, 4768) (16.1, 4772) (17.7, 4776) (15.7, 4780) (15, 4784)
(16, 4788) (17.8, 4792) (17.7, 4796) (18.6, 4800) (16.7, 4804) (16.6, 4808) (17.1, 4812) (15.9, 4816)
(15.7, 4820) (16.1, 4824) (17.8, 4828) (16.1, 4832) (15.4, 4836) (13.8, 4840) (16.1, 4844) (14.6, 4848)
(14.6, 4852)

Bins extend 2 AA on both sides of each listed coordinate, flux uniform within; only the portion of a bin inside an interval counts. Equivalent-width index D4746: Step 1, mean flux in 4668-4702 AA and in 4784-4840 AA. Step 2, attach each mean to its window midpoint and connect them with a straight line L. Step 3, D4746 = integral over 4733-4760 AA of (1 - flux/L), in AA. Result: 2.20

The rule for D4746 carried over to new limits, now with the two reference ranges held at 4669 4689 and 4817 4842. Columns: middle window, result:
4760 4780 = 1.2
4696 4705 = -0.5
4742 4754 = 0.8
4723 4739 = 0.9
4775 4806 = -1.1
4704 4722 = -0.1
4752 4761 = 0.6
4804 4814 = -0.5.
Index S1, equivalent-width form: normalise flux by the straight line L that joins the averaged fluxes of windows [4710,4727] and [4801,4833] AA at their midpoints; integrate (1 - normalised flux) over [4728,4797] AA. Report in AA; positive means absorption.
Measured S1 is 4.09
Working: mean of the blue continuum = 17.3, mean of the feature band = 15.9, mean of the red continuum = 16.6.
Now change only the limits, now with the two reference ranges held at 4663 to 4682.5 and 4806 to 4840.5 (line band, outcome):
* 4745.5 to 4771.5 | 1.9 AA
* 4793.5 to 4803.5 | -1.0 AA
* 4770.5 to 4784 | 0.1 AA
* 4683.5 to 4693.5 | -0.8 AA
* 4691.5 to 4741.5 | -1.2 AA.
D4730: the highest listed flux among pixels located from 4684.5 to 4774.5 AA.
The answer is 19.3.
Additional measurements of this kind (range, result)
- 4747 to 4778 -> 17.7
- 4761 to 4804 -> 18.6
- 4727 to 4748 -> 17.6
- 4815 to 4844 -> 17.8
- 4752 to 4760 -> 16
